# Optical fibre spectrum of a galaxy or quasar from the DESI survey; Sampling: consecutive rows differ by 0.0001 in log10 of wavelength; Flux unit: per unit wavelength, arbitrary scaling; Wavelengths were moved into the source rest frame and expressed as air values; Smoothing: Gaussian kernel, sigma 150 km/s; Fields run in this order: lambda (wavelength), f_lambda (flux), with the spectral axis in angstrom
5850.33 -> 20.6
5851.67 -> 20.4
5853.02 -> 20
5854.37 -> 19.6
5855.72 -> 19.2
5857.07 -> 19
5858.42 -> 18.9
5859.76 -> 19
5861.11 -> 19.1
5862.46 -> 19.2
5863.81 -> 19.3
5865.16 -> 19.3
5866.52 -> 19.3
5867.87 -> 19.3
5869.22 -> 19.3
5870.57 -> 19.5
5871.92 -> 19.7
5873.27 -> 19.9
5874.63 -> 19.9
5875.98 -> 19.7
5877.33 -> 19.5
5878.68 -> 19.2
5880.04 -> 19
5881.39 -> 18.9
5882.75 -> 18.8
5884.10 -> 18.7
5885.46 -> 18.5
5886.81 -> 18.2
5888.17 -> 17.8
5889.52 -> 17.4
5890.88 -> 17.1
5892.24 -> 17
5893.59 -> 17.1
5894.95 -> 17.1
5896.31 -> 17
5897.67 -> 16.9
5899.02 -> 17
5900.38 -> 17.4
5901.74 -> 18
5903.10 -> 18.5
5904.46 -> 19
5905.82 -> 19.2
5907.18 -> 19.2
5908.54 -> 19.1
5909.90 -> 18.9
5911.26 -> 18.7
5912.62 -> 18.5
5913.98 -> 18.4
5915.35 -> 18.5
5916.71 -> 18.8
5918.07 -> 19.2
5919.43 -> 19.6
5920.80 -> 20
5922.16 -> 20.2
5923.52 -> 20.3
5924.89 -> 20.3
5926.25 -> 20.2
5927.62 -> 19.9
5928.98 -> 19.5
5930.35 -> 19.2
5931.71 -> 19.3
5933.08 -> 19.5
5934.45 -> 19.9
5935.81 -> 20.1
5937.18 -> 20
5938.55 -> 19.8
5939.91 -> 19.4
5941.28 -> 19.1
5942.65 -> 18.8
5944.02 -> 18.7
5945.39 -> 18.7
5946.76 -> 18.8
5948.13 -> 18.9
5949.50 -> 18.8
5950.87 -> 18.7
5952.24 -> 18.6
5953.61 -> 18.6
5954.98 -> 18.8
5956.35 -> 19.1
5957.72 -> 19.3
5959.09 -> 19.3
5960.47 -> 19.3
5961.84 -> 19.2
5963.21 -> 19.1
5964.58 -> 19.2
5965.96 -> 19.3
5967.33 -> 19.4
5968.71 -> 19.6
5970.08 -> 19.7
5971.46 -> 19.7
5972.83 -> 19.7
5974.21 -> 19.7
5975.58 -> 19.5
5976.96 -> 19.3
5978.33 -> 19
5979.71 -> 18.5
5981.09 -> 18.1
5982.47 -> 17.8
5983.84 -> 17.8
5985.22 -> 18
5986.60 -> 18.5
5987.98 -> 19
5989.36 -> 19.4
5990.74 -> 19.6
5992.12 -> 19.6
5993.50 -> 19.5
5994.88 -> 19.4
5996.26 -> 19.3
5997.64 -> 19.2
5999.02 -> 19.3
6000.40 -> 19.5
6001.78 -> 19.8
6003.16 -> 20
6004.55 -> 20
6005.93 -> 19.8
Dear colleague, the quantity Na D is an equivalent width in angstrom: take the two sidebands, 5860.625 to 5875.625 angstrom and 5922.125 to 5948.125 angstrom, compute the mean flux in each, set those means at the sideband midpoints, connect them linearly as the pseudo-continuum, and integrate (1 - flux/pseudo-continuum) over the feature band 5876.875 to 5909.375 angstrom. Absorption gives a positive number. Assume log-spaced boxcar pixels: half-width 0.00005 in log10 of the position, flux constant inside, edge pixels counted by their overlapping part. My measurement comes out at 2.2 angstrom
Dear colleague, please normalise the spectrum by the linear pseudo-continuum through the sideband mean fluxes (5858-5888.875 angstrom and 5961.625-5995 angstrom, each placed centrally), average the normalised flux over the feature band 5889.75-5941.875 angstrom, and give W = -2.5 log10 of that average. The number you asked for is 0.02 mag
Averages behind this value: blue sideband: 19.1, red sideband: 19.1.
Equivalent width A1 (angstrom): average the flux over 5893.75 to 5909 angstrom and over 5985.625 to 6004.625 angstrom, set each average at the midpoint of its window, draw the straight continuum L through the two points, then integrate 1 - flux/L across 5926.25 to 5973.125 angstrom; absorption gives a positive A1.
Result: -1.4 angstrom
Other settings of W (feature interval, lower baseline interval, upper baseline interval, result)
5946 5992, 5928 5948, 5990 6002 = 0.02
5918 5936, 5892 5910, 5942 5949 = -0.08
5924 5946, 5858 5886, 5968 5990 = -0.03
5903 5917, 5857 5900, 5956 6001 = 0.00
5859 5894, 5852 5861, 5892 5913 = 0.00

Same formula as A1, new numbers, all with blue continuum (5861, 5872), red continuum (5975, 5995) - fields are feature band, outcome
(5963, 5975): -0.4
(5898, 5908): 0.5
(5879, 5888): 0.3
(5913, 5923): -0.1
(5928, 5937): -0.3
